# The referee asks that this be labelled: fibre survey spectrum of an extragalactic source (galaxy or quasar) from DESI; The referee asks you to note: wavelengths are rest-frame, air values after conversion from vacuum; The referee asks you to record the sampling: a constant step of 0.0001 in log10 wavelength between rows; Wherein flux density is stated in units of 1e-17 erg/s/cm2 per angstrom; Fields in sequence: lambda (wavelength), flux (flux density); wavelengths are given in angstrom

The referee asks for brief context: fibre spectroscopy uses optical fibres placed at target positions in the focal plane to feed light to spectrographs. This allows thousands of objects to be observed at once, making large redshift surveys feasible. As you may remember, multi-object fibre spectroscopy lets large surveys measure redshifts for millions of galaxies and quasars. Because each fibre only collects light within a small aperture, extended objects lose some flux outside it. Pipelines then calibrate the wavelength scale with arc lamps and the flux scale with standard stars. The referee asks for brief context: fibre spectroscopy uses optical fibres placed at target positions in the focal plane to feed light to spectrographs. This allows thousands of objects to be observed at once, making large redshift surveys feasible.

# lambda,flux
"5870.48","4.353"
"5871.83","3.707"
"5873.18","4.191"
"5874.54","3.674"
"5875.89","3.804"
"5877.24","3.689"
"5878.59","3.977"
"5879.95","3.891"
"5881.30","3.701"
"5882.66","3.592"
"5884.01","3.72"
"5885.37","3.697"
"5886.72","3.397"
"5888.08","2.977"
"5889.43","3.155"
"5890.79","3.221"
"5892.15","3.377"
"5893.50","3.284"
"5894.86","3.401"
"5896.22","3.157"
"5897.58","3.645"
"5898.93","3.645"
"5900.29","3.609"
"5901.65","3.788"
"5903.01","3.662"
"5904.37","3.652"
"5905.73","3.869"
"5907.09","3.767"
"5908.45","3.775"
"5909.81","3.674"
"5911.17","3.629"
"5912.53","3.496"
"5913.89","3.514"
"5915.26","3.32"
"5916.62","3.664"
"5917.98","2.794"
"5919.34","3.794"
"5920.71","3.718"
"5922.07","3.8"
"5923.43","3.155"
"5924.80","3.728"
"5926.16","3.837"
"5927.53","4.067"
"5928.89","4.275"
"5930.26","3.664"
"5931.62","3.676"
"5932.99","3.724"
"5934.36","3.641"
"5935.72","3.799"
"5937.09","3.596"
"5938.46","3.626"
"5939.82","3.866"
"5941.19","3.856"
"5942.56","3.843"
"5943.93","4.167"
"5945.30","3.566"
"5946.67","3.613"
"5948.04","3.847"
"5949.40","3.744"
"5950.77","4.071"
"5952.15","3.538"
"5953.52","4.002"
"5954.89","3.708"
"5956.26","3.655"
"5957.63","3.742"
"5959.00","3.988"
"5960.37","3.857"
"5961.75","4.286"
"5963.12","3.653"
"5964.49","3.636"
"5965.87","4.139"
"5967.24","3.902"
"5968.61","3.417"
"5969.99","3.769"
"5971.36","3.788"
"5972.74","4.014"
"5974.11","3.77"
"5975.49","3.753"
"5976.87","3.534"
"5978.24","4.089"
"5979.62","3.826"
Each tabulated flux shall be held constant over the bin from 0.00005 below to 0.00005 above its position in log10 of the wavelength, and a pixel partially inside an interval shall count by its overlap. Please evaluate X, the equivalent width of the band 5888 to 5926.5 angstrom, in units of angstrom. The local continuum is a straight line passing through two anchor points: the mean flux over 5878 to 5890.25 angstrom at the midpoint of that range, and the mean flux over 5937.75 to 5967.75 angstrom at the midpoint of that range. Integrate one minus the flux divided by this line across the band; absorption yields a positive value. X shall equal 1.32 angstrom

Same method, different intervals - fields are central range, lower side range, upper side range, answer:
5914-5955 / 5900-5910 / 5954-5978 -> 0.5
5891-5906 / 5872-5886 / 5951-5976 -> 1.0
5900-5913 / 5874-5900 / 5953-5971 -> -0.3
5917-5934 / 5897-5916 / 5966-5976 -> 0.0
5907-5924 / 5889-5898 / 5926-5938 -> 0.2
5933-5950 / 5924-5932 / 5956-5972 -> 0.4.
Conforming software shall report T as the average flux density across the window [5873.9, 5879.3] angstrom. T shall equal 3.79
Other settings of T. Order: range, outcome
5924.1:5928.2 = 3.87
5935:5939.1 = 3.67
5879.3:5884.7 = 3.72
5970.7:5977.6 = 3.77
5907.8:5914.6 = 3.61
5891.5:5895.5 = 3.36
